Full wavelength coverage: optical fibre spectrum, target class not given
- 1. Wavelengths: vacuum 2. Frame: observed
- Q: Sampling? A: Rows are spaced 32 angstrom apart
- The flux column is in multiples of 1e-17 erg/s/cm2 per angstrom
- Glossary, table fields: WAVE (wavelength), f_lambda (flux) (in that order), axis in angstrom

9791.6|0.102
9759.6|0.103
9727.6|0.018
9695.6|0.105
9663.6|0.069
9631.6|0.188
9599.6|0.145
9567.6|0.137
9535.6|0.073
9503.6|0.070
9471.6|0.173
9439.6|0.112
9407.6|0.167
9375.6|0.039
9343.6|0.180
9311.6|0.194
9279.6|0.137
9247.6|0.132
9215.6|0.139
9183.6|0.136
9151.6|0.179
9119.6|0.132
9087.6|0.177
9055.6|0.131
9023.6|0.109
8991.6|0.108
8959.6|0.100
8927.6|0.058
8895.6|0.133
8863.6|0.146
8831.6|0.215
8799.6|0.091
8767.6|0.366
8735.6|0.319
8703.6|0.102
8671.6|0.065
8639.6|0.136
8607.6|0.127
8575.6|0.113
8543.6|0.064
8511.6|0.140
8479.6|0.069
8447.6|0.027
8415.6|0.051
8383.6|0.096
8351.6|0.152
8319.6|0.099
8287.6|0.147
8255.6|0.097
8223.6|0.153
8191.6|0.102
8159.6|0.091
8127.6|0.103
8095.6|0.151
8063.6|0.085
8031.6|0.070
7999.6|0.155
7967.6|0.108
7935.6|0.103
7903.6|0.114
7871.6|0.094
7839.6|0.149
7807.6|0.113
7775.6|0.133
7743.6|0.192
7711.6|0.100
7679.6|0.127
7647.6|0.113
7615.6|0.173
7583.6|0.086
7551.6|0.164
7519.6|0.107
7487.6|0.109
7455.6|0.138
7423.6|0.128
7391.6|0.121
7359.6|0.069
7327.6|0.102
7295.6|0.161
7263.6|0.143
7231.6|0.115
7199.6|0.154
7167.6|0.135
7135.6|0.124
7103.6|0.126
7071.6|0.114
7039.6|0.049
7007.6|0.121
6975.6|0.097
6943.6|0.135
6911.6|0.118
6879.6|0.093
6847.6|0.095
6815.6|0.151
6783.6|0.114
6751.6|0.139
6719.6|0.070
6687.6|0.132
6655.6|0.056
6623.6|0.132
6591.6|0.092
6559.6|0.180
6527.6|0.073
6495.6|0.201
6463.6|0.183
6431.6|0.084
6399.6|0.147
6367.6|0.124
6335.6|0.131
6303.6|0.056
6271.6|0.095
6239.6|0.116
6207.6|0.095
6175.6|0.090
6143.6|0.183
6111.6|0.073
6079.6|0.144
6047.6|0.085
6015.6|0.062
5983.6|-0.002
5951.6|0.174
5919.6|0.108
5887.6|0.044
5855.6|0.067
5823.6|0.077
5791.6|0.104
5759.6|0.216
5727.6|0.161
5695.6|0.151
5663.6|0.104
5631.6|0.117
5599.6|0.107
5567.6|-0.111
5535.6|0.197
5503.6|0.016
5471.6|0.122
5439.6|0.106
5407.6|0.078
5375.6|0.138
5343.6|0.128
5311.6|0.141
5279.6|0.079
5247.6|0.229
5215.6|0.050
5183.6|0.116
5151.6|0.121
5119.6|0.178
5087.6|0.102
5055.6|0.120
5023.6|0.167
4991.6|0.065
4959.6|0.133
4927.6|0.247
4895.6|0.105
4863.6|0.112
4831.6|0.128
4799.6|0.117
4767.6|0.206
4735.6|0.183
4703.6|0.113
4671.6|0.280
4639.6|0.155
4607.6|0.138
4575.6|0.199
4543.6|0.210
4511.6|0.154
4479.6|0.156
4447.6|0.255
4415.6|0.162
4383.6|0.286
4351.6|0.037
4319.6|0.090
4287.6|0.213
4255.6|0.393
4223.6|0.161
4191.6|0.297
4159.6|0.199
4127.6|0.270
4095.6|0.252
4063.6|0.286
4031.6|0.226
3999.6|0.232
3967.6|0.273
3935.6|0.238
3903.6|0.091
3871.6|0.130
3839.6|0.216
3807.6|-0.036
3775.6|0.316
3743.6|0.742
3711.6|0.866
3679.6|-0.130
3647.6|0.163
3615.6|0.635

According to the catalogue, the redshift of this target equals 1.35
